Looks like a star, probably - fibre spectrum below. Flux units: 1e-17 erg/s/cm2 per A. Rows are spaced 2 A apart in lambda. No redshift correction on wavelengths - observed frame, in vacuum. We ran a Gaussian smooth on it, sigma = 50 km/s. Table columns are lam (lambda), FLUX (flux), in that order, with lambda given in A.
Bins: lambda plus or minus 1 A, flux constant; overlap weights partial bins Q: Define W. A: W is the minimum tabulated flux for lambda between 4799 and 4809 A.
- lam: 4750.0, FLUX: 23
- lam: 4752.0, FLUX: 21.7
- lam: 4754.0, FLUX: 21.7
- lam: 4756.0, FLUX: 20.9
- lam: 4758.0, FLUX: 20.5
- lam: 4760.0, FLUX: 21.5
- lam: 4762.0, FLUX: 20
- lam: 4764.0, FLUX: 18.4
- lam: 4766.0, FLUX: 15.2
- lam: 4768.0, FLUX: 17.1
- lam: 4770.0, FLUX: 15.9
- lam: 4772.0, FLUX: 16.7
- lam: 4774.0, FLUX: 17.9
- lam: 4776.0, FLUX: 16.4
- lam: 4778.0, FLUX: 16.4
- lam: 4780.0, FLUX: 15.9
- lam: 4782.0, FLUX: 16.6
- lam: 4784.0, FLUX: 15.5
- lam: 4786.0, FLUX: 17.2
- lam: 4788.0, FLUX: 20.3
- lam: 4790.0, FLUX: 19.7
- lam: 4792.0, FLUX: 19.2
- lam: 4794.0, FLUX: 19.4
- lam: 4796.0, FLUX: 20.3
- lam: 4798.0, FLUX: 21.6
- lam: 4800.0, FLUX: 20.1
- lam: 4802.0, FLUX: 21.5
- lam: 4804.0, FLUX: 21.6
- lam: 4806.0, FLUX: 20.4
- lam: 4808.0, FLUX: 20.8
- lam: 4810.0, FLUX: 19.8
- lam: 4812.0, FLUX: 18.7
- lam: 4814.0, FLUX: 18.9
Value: 20.1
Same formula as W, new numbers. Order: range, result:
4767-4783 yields 15.9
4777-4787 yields 15.5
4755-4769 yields 15.2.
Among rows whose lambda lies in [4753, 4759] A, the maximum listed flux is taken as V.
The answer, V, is 21.7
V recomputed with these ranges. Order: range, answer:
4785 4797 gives 20.3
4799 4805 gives 21.6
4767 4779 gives 17.9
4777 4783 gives 16.6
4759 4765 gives 21.5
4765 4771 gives 17.1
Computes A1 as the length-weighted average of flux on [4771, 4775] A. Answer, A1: 17.3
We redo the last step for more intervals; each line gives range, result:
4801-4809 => 21.1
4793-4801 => 20.4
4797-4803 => 21.1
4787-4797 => 19.8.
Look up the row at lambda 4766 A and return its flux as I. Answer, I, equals 15.2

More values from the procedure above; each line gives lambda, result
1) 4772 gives 16.7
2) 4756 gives 20.9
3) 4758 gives 20.5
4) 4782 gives 16.6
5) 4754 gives 21.7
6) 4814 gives 18.9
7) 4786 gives 17.2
